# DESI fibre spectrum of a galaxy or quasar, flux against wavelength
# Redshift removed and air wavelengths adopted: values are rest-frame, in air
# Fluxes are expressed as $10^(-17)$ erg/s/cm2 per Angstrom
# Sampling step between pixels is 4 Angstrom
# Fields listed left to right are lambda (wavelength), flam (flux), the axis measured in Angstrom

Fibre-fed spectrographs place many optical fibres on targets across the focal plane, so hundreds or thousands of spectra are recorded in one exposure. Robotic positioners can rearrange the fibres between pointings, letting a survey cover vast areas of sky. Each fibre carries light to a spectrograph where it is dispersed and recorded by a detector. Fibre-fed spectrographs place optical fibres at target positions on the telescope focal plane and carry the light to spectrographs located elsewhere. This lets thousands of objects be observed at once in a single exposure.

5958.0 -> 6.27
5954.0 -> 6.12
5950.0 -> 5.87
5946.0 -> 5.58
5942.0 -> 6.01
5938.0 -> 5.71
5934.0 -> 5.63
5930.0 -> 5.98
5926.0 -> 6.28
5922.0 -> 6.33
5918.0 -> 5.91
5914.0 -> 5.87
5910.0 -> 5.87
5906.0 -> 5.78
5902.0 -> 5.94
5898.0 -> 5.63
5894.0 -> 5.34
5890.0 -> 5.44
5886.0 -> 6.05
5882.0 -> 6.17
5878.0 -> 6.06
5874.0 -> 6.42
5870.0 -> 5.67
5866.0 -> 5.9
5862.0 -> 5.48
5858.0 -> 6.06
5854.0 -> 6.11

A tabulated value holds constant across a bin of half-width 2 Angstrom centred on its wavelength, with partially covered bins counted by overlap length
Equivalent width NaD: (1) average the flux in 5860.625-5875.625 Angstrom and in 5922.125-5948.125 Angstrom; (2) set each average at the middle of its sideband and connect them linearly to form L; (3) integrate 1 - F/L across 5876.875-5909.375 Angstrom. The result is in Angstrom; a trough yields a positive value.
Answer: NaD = 0.5 Angstrom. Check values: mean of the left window 5.87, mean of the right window 5.9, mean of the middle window 5.8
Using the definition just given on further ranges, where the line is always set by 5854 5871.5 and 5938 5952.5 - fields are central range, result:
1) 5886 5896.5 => 0.5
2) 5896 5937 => -0.7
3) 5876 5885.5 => -0.5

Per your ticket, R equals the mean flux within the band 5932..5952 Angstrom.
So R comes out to 5.76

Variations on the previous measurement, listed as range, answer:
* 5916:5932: 6.12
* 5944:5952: 5.72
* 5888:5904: 5.59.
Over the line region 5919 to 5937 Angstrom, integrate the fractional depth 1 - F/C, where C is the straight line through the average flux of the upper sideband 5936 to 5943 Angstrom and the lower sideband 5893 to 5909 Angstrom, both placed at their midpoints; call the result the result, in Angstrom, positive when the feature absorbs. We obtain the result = -0.7 Angstrom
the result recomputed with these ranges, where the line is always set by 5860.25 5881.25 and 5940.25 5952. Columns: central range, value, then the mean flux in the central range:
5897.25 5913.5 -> 0.14 Angstrom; 5.82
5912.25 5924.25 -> -0.39 Angstrom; 6.05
